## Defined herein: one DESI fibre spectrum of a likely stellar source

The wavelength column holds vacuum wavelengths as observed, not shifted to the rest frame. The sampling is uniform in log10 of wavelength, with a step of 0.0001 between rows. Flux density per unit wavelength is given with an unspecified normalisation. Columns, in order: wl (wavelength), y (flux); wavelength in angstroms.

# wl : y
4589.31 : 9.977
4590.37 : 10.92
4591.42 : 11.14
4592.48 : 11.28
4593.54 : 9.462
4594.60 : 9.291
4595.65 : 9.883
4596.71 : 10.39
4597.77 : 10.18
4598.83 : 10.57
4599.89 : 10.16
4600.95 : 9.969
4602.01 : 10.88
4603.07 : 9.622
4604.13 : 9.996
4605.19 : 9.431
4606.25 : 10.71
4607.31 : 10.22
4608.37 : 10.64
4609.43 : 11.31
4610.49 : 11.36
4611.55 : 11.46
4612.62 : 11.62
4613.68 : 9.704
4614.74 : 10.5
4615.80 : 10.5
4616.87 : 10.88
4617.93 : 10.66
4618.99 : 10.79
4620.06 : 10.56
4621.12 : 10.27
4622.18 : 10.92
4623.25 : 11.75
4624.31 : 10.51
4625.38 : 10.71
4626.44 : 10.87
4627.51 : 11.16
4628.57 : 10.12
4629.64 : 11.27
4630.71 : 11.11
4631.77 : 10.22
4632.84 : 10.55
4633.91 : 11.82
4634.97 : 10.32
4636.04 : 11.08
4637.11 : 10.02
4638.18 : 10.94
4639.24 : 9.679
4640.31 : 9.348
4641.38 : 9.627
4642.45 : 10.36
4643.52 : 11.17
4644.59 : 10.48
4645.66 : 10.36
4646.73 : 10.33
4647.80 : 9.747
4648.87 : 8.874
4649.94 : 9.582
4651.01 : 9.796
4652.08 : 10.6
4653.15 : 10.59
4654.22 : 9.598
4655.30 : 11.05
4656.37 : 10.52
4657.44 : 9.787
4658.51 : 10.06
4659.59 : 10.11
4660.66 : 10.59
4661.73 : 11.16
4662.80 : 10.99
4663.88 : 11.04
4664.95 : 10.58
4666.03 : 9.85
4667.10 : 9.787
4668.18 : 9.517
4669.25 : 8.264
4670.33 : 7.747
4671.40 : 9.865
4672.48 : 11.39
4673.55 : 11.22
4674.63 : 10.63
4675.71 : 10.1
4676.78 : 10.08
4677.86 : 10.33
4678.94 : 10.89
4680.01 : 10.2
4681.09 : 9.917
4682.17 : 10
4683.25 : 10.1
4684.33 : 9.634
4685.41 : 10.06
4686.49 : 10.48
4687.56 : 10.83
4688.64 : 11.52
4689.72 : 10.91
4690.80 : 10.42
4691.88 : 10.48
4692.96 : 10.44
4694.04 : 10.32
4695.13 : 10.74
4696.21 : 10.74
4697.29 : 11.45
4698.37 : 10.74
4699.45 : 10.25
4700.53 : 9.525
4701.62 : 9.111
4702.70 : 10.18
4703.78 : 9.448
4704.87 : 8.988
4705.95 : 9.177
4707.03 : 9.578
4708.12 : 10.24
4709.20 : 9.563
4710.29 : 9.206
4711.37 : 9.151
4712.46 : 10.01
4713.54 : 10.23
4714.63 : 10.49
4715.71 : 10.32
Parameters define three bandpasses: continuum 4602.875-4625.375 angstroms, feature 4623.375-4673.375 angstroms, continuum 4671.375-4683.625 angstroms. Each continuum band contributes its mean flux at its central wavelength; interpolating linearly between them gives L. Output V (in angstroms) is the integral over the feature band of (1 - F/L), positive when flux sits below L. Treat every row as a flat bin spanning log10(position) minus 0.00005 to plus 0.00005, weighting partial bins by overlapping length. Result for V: 1.1 angstroms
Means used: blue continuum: 10.7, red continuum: 10.4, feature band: 10.3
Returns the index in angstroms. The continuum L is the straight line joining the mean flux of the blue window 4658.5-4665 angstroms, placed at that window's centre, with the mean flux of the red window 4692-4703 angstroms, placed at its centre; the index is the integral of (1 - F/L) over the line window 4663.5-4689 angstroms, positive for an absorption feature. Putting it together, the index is 0.98 angstroms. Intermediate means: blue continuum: 10.7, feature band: 10.2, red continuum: 10.4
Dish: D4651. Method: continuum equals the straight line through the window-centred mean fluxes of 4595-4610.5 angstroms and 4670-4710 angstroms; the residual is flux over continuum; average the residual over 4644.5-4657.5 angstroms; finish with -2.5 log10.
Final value 0.02 mag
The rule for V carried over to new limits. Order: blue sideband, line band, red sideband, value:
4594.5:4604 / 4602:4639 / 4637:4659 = -2.0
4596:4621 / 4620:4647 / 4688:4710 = -0.5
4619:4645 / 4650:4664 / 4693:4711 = 0.0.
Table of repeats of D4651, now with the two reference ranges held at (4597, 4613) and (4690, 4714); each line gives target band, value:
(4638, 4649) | 0.02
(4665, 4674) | 0.05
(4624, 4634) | -0.04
